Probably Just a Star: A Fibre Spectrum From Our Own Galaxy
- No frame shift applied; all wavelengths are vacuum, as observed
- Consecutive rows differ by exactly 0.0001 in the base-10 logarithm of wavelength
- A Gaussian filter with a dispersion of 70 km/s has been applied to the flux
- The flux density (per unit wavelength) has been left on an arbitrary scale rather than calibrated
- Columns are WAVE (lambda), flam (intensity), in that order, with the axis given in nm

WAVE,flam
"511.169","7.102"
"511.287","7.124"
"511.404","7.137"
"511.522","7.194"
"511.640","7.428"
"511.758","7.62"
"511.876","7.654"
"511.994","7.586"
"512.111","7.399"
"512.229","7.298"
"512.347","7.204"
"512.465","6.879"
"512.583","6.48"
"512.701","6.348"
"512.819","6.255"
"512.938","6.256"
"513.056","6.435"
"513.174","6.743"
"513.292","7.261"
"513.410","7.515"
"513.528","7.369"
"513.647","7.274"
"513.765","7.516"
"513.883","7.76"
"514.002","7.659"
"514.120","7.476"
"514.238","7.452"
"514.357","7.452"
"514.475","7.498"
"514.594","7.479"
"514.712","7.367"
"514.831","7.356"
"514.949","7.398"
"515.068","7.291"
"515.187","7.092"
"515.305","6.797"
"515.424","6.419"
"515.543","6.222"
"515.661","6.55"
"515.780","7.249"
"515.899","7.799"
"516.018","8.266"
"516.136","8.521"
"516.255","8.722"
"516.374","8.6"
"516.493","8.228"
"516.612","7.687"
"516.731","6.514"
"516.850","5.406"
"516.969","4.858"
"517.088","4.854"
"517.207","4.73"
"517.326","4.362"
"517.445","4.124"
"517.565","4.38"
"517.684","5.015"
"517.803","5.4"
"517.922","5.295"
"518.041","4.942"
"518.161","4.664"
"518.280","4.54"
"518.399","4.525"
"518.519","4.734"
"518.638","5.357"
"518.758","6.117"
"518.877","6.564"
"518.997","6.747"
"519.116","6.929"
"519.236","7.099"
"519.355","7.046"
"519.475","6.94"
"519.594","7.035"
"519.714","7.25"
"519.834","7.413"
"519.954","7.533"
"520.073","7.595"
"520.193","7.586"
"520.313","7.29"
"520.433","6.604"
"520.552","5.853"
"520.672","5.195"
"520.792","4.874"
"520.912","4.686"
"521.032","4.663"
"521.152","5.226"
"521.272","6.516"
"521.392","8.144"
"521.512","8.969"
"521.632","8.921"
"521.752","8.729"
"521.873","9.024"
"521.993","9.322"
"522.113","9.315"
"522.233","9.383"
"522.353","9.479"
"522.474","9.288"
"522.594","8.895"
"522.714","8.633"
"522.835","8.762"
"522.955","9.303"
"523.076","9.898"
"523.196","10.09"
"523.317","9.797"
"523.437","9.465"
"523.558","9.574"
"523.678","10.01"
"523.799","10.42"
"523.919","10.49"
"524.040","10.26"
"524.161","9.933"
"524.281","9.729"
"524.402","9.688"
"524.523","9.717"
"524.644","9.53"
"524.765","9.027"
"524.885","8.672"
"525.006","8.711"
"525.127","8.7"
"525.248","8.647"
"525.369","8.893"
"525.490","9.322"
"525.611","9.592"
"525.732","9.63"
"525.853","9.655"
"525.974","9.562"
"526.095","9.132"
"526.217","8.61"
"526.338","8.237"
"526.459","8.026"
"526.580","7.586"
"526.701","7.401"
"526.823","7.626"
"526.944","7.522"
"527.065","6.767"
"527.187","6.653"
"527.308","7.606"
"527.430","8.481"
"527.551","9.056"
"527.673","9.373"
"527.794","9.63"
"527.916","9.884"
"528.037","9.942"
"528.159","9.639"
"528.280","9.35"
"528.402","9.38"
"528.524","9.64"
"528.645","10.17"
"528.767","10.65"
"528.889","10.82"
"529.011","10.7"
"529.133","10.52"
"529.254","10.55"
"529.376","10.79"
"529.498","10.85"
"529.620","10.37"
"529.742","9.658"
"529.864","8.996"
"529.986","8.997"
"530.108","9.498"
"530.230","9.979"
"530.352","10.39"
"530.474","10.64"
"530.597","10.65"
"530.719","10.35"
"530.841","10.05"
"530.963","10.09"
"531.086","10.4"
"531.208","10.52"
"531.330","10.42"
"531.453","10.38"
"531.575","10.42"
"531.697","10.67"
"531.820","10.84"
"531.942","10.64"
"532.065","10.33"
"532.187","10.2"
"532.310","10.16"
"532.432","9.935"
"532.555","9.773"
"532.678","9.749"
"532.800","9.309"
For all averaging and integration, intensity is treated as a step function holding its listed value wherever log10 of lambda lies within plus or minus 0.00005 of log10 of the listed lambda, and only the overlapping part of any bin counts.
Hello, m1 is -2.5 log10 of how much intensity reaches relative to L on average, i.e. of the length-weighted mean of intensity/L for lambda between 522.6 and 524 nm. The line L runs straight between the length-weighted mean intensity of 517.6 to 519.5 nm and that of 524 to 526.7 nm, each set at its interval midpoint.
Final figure -0.19 mag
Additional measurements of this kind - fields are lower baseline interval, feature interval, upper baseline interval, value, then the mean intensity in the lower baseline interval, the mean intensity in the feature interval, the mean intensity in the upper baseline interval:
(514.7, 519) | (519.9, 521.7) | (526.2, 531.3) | 0.10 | 6.21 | 6.65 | 9.45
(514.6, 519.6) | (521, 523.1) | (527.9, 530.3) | -0.08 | 6.33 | 8.5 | 10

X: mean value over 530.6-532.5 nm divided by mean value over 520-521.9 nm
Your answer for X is 1.52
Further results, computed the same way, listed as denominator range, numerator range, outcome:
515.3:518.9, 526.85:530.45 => 1.58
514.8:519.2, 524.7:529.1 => 1.44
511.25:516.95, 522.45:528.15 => 1.25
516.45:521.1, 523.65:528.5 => 1.52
